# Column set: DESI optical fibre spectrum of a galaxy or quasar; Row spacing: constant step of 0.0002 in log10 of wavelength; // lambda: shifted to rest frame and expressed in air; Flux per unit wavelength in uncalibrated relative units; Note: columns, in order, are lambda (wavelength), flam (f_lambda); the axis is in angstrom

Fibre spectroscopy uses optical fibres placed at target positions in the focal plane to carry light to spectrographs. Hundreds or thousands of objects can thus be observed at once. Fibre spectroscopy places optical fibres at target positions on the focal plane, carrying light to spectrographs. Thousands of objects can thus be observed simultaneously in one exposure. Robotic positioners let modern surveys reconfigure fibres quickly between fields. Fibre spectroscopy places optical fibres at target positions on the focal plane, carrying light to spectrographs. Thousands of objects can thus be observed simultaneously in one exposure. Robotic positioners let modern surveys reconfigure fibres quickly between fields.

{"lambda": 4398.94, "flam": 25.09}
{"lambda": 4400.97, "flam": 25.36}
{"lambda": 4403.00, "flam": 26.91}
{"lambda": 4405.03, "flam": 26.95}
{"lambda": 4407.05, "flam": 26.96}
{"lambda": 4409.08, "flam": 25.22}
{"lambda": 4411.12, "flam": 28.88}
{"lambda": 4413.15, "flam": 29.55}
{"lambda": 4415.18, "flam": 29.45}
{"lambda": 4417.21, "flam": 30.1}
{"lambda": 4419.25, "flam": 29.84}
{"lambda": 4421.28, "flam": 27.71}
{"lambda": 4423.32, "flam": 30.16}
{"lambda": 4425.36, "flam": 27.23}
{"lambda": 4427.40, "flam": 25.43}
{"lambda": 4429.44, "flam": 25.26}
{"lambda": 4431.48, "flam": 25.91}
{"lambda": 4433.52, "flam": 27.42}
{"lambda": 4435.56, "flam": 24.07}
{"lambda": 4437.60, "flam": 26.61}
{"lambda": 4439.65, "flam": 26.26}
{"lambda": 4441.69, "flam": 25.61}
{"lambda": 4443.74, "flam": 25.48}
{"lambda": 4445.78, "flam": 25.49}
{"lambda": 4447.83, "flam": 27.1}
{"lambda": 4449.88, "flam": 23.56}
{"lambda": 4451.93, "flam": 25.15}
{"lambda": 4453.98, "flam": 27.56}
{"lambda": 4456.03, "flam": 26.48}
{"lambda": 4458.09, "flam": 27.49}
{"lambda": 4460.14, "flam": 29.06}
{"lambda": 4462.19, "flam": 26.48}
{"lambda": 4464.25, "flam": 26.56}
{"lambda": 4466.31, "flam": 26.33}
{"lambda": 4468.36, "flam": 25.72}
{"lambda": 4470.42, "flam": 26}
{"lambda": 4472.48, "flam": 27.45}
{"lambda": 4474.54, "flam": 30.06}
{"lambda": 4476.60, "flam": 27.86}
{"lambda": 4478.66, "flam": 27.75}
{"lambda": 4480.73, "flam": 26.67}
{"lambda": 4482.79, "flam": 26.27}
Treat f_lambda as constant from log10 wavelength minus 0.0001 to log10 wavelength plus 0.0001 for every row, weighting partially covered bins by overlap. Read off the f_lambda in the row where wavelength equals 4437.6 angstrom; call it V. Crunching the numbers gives 26.61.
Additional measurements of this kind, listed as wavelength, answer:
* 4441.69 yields 25.61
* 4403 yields 26.91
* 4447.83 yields 27.1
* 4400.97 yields 25.36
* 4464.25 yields 26.56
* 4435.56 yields 24.07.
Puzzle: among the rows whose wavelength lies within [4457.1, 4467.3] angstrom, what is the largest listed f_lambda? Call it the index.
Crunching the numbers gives 29.06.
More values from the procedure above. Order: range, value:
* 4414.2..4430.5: 30.16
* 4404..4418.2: 30.1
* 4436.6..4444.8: 26.61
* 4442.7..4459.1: 27.56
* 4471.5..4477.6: 30.06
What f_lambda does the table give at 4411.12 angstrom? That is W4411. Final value 28.88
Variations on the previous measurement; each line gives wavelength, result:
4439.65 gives 26.26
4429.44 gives 25.26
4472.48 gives 27.45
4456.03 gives 26.48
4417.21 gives 30.1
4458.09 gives 27.49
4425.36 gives 27.23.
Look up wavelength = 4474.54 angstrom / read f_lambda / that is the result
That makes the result 30.06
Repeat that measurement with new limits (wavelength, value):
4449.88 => 23.56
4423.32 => 30.16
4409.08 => 25.22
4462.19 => 26.48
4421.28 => 27.71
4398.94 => 25.09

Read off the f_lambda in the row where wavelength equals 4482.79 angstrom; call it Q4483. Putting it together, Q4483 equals 26.27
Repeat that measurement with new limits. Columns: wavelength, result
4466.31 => 26.33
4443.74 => 25.48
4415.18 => 29.45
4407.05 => 26.96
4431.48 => 25.91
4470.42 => 26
